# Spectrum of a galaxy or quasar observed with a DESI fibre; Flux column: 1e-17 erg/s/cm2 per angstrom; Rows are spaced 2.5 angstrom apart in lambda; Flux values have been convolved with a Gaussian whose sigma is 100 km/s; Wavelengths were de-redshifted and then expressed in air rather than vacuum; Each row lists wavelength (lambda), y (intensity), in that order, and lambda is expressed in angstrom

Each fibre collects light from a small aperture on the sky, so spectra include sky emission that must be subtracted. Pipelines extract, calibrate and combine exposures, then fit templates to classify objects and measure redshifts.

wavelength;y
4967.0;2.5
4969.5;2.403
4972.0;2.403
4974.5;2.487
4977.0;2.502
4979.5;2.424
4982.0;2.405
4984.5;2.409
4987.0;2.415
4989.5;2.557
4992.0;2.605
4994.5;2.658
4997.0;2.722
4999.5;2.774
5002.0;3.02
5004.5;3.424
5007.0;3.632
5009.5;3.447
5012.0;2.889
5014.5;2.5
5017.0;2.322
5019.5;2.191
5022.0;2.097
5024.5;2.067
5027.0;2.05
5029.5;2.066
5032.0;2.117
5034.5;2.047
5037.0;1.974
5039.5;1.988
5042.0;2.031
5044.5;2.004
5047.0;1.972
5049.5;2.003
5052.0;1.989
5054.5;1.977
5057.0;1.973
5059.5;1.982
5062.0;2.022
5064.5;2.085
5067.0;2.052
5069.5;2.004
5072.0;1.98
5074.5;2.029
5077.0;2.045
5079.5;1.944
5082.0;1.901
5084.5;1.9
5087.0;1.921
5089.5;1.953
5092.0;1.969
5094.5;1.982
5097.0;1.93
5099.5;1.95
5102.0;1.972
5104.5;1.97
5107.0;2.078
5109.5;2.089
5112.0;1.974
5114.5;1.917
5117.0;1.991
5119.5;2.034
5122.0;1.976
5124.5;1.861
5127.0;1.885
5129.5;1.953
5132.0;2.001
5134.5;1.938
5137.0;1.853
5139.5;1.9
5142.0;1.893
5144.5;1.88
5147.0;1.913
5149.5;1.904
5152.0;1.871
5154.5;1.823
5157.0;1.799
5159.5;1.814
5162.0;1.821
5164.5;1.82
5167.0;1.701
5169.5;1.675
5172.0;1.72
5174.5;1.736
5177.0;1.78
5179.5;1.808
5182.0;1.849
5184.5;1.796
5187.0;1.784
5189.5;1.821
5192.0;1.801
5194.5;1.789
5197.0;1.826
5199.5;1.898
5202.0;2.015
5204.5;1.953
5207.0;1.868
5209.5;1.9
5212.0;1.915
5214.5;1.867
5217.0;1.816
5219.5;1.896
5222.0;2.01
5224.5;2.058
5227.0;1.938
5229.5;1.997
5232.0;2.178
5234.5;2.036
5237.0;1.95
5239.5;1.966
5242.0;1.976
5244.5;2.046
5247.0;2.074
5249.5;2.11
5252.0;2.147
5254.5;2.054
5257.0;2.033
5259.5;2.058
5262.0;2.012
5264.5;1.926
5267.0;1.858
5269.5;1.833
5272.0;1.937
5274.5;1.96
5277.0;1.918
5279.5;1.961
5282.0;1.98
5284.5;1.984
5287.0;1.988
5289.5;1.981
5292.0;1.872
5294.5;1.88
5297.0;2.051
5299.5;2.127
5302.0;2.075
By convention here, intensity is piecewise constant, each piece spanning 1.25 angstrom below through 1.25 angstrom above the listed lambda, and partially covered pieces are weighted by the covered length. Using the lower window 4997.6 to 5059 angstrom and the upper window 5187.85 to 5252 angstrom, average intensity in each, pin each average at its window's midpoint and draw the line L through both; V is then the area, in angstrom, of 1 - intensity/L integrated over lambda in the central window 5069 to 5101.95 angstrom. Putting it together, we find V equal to 4.0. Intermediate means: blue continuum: 2.36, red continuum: 1.95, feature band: 1.96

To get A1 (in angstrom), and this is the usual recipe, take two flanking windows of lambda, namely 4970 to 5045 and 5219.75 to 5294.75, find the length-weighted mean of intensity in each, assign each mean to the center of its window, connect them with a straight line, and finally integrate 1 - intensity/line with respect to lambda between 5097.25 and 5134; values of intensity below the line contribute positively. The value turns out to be 4.8 angstrom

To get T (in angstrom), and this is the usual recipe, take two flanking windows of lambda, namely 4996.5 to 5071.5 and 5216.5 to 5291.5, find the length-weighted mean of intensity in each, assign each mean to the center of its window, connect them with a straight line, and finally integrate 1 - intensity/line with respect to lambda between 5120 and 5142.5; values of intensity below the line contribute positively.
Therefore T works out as 2.5 angstrom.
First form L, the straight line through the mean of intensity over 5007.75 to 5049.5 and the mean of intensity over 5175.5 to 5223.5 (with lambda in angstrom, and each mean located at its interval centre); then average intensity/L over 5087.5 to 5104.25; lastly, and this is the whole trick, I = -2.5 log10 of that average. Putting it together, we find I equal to 0.07 mag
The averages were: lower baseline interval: 2.24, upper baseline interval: 1.86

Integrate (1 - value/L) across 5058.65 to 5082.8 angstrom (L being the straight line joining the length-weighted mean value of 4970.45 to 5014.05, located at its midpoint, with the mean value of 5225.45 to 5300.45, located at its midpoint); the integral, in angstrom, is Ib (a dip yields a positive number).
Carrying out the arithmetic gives 5.0 angstrom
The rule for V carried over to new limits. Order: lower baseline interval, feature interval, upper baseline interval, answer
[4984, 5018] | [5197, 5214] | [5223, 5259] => 1.9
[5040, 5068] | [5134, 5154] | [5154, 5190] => -0.6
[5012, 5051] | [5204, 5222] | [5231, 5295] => 1.1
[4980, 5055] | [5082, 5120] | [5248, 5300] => 5.1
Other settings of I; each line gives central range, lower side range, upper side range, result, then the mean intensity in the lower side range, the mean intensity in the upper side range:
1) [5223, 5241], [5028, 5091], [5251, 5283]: -0.02 mag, 2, 1.97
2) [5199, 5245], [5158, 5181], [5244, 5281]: -0.04 mag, 1.77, 1.99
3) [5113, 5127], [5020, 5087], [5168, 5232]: 0.00 mag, 2.01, 1.87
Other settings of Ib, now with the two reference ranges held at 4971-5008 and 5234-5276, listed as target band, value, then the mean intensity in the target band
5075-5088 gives 2.7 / 1.95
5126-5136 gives 1.6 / 1.94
